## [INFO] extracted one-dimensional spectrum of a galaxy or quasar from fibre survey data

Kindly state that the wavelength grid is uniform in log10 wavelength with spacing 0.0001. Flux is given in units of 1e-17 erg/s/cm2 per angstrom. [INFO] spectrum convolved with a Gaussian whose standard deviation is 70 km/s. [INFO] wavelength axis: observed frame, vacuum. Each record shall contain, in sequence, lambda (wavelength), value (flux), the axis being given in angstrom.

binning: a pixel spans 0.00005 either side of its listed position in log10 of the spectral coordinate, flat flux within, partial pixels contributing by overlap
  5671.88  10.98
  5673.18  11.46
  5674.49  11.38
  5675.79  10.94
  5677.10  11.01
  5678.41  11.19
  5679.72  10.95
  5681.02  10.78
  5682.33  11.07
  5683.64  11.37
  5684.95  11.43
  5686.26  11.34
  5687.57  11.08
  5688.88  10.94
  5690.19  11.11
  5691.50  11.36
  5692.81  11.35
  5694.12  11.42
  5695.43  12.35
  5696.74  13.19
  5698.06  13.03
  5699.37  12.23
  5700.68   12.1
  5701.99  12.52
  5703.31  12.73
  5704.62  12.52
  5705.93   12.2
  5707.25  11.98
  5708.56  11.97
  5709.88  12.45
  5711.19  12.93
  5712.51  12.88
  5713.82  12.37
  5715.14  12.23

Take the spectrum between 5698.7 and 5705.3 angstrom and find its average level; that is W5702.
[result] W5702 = 12.4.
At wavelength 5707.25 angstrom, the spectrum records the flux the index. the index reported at 11.98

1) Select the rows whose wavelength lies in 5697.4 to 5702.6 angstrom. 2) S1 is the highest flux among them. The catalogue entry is 13.03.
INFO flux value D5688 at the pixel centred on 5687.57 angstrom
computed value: 11.08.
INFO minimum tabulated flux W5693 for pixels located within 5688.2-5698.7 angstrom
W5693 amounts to 10.94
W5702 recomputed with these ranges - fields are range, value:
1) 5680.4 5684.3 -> 11.1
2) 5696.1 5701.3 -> 12.6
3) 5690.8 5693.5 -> 11.4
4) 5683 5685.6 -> 11.4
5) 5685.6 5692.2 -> 11.2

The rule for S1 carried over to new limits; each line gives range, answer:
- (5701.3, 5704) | 12.73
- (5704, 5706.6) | 12.52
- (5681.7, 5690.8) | 11.43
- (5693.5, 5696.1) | 12.35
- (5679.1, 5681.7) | 10.95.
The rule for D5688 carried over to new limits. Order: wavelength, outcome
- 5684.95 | 11.43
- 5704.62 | 12.52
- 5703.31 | 12.73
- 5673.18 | 11.46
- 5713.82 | 12.37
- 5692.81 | 11.35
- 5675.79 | 10.94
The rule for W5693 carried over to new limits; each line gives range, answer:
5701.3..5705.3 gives 12.52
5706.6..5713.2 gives 11.97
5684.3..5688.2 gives 11.08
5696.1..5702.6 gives 12.1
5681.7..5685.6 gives 11.07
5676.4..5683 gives 10.78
